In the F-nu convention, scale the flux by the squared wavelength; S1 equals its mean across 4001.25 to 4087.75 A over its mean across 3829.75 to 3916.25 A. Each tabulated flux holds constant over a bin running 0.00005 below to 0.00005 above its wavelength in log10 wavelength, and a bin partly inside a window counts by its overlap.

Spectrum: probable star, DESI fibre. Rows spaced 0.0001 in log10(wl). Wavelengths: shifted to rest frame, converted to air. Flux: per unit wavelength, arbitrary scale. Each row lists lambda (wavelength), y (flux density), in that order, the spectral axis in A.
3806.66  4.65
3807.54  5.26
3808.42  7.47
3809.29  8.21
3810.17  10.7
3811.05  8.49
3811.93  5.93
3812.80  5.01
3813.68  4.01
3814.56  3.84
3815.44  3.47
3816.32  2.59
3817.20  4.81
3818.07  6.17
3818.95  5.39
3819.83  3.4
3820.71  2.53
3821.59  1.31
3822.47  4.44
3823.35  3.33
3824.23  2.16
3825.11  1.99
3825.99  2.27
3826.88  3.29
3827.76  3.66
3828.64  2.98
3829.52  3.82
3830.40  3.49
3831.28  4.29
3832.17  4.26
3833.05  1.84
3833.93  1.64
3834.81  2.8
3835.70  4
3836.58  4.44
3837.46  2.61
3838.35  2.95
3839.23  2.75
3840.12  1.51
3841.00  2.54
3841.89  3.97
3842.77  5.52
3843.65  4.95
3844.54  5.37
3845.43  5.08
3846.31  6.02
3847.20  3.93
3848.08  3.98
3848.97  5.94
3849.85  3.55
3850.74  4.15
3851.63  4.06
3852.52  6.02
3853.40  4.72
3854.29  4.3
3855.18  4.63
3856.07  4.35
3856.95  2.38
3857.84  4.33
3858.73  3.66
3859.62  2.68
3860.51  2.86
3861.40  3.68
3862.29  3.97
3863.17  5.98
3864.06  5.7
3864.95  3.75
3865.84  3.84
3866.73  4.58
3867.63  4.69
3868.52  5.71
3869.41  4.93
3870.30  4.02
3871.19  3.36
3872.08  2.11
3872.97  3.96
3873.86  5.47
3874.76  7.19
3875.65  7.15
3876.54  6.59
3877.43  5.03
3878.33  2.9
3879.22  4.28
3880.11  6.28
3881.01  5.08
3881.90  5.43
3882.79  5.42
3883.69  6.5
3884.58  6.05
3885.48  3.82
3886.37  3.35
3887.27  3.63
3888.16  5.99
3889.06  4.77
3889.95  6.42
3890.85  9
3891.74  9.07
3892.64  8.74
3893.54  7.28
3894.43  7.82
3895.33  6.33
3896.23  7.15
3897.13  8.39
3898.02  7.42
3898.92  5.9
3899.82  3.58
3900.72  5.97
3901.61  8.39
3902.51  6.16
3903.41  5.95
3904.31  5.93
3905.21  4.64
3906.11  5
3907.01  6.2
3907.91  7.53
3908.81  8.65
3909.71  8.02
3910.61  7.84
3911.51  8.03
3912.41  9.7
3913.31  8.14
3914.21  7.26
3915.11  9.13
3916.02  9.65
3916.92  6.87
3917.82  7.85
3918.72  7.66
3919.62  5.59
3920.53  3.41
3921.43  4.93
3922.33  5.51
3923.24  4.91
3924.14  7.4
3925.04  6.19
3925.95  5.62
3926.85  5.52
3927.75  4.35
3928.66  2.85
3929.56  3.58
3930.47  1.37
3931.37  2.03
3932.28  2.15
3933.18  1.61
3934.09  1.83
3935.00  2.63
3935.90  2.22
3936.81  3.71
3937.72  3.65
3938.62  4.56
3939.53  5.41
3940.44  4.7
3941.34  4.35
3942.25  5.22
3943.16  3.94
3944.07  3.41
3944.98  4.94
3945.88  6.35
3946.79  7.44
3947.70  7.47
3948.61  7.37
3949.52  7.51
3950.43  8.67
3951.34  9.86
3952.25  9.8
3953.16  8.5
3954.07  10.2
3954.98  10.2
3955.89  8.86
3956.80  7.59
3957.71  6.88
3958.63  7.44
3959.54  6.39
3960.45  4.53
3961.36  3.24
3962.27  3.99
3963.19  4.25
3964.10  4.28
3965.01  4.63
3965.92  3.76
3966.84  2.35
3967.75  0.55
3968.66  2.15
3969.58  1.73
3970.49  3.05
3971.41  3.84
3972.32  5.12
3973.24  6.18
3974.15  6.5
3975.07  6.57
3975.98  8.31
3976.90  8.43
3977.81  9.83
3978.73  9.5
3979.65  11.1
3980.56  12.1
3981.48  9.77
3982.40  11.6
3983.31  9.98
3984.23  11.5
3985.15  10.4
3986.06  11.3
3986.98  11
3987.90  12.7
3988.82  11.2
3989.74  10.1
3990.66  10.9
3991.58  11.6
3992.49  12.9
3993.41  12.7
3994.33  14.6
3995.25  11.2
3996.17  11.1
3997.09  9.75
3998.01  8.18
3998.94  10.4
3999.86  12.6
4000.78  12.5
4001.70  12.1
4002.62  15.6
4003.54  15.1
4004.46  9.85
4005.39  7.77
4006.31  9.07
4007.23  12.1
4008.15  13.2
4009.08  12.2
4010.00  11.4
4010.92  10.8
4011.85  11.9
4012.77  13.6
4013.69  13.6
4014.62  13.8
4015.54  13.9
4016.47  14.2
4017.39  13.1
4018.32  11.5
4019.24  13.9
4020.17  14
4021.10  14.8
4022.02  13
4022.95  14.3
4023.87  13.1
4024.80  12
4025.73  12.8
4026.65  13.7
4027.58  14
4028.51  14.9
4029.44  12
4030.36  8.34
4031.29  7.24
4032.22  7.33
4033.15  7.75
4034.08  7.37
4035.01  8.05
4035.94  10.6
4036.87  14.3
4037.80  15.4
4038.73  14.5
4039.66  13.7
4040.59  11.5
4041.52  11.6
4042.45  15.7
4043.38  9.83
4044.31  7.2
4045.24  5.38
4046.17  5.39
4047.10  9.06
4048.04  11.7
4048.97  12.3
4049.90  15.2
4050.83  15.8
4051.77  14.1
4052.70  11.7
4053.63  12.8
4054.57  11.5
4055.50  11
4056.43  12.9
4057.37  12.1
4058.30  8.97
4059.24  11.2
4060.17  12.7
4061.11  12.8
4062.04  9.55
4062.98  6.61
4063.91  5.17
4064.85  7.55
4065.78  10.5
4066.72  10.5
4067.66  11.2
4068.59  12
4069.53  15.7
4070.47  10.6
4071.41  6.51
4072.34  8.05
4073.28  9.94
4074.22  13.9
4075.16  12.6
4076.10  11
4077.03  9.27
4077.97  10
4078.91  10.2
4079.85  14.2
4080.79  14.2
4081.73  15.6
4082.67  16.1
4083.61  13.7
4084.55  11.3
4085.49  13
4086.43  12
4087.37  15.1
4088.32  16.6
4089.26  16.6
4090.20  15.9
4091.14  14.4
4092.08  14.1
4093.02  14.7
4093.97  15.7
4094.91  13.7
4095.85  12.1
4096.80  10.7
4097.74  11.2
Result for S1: 2.4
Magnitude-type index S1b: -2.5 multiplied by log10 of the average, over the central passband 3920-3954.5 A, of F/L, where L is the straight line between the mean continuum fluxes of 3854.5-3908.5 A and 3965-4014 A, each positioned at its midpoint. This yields 0.44 mag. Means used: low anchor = 5.39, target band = 5.14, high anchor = 9.71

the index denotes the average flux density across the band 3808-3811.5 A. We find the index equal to 8.72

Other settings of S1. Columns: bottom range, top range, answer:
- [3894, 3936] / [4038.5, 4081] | 2.03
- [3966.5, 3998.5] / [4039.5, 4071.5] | 1.28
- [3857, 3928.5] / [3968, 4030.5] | 1.99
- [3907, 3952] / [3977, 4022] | 2.15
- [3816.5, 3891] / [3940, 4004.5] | 2.06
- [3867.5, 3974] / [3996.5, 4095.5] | 2.25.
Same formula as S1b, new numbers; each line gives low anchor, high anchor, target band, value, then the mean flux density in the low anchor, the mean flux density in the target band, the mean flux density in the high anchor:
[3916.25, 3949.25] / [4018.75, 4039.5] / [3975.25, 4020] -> -0.20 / 4.73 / 11.6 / 12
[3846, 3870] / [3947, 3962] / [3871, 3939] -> 0.04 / 4.37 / 5.69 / 7.73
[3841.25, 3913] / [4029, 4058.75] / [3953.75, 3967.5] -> 0.38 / 5.46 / 5.78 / 11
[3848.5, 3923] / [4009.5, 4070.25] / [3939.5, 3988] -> 0.25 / 5.71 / 6.95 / 11.6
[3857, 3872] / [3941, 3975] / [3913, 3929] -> -0.23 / 4.13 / 6.27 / 5.75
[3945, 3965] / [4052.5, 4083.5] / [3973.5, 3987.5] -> -0.22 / 7.08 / 9.82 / 11.2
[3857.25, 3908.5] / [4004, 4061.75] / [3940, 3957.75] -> 0.16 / 5.47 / 7.18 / 11.8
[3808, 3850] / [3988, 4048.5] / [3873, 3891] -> 0.15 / 4.14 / 5.42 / 11.7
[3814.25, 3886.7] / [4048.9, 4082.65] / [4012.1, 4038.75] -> -0.22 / 4.13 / 12.3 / 11.4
